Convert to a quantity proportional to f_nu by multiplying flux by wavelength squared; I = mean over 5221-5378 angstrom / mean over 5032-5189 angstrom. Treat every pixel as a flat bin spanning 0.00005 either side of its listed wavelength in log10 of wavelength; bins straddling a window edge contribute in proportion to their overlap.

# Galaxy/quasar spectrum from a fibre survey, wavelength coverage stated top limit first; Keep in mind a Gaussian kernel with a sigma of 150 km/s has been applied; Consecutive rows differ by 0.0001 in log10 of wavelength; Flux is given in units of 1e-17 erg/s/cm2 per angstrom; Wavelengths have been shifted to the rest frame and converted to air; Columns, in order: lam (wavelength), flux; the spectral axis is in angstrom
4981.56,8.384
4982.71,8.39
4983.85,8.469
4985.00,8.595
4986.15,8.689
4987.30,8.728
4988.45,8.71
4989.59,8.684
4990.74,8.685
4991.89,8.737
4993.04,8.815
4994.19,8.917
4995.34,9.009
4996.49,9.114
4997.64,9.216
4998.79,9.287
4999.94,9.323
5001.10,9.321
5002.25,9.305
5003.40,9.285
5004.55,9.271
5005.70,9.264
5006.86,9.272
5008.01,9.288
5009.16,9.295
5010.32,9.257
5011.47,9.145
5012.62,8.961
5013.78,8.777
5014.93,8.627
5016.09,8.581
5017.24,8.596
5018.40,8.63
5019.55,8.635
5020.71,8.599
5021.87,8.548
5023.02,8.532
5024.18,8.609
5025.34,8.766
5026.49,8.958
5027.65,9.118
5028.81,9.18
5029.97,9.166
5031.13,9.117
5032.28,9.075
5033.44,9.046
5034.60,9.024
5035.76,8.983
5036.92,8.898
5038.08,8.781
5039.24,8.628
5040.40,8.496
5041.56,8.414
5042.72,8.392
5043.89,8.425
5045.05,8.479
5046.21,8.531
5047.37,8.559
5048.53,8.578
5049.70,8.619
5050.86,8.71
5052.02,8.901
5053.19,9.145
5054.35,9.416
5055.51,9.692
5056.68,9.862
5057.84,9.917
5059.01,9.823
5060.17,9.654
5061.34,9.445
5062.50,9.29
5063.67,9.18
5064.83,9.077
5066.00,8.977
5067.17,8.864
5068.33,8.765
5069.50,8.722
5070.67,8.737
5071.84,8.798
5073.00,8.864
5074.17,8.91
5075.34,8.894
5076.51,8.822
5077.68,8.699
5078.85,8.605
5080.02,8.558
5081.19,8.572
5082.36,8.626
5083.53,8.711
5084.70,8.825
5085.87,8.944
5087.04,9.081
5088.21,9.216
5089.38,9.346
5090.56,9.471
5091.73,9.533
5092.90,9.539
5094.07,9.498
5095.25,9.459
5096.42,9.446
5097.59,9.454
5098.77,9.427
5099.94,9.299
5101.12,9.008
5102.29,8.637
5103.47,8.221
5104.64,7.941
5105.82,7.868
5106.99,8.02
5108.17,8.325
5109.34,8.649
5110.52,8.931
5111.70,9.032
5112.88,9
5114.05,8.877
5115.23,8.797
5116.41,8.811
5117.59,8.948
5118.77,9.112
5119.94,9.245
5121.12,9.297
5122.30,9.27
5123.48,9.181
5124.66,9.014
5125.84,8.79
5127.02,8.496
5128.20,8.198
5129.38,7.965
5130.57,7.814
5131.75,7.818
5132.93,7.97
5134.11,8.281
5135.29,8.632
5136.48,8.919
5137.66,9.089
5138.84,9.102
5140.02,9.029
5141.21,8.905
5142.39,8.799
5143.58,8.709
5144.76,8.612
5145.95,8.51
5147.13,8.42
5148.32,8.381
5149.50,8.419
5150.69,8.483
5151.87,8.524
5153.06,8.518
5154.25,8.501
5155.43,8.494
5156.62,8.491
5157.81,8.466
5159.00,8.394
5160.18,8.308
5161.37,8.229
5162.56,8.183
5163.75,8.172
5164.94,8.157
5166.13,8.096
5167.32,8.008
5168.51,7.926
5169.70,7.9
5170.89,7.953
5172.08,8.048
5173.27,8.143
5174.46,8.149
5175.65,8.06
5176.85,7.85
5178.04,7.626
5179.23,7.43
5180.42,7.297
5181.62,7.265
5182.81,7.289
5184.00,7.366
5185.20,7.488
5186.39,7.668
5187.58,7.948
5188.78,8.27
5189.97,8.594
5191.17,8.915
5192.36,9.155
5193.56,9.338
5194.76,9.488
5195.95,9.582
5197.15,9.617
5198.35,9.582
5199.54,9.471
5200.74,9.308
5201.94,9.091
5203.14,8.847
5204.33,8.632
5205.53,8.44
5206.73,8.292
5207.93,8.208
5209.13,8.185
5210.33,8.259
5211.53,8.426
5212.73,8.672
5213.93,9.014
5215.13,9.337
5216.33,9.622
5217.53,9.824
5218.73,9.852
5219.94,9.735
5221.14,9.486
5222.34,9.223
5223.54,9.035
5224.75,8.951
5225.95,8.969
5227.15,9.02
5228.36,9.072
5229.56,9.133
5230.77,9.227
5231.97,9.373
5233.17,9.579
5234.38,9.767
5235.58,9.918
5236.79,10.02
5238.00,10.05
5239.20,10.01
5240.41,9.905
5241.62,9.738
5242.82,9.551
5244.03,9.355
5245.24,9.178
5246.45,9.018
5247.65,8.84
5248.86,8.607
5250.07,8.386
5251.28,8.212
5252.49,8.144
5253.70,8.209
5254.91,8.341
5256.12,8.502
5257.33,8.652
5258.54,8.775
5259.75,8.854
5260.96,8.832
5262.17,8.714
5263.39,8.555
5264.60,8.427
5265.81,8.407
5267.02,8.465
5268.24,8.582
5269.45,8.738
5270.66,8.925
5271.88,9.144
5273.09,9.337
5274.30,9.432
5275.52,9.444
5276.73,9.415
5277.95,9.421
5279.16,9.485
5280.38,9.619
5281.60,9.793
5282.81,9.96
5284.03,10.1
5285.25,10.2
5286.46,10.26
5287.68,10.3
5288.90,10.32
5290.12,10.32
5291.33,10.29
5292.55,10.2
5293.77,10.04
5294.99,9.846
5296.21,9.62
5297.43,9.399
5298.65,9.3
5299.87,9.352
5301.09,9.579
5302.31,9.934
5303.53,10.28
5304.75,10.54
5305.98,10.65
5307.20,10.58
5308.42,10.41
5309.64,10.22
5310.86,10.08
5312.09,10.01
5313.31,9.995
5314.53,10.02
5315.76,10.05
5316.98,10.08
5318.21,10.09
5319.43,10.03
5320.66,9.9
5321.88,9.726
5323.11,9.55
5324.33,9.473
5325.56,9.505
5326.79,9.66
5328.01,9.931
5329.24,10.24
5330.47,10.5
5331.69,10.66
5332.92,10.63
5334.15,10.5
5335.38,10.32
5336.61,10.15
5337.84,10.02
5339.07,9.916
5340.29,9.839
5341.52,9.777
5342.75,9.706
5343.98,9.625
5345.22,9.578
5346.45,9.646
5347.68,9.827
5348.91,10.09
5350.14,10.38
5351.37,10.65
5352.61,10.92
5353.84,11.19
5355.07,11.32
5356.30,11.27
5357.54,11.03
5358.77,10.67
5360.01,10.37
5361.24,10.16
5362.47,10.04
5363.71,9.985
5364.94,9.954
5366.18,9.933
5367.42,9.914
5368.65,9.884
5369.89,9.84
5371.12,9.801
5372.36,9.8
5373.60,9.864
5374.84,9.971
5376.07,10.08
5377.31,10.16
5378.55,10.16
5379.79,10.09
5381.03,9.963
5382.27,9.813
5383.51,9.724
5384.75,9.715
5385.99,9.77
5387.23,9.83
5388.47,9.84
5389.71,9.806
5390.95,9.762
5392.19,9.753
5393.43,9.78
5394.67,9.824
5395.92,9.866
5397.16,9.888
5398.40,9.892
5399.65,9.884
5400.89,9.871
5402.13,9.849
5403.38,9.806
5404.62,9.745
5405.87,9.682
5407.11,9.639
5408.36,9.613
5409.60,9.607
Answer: 1.2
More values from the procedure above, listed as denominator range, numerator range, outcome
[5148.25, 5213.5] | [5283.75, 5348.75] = 1.26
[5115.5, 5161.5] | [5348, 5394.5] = 1.28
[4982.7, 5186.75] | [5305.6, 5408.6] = 1.28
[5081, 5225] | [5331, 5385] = 1.27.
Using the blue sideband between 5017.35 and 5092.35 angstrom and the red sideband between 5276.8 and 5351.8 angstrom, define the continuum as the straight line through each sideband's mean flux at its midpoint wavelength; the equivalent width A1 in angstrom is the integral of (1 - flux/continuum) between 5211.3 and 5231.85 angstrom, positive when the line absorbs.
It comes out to 0.8 angstrom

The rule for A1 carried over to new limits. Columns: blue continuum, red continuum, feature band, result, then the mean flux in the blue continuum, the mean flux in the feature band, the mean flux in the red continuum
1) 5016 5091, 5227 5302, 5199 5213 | 0.8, 8.91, 8.65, 9.32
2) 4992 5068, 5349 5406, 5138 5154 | 1.2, 8.99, 8.65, 10.1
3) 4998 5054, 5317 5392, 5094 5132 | 1.7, 8.89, 8.78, 10.1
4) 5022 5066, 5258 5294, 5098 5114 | 0.8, 8.98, 8.66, 9.41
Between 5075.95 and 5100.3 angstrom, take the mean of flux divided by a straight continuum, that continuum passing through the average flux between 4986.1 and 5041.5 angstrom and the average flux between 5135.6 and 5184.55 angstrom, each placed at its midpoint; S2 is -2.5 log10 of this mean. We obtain -0.06 mag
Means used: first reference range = 8.93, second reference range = 8.25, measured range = 9.1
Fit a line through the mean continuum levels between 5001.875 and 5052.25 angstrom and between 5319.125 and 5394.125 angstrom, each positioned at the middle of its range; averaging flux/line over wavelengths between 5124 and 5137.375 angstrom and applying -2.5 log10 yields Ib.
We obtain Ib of 0.11 mag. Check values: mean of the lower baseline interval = 8.85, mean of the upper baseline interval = 10.1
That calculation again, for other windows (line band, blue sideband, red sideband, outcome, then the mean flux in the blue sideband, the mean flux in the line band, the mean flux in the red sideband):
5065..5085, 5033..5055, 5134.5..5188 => -0.020 mag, 8.74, 8.76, 8.22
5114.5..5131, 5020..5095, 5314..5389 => 0.051 mag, 8.96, 8.79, 10.1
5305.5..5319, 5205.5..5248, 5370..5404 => -0.068 mag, 9.24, 10.2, 9.87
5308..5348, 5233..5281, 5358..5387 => -0.040 mag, 9.06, 9.99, 9.99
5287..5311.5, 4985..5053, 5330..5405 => -0.024 mag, 8.87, 10.1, 10.1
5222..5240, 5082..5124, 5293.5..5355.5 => 0.020 mag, 8.98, 9.43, 10.1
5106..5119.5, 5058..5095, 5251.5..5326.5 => 0.046 mag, 9.05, 8.76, 9.54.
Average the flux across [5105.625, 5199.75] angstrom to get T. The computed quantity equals 8.47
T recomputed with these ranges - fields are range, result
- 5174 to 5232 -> 8.7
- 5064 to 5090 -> 8.85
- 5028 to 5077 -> 8.97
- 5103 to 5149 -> 8.64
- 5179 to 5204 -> 8.54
